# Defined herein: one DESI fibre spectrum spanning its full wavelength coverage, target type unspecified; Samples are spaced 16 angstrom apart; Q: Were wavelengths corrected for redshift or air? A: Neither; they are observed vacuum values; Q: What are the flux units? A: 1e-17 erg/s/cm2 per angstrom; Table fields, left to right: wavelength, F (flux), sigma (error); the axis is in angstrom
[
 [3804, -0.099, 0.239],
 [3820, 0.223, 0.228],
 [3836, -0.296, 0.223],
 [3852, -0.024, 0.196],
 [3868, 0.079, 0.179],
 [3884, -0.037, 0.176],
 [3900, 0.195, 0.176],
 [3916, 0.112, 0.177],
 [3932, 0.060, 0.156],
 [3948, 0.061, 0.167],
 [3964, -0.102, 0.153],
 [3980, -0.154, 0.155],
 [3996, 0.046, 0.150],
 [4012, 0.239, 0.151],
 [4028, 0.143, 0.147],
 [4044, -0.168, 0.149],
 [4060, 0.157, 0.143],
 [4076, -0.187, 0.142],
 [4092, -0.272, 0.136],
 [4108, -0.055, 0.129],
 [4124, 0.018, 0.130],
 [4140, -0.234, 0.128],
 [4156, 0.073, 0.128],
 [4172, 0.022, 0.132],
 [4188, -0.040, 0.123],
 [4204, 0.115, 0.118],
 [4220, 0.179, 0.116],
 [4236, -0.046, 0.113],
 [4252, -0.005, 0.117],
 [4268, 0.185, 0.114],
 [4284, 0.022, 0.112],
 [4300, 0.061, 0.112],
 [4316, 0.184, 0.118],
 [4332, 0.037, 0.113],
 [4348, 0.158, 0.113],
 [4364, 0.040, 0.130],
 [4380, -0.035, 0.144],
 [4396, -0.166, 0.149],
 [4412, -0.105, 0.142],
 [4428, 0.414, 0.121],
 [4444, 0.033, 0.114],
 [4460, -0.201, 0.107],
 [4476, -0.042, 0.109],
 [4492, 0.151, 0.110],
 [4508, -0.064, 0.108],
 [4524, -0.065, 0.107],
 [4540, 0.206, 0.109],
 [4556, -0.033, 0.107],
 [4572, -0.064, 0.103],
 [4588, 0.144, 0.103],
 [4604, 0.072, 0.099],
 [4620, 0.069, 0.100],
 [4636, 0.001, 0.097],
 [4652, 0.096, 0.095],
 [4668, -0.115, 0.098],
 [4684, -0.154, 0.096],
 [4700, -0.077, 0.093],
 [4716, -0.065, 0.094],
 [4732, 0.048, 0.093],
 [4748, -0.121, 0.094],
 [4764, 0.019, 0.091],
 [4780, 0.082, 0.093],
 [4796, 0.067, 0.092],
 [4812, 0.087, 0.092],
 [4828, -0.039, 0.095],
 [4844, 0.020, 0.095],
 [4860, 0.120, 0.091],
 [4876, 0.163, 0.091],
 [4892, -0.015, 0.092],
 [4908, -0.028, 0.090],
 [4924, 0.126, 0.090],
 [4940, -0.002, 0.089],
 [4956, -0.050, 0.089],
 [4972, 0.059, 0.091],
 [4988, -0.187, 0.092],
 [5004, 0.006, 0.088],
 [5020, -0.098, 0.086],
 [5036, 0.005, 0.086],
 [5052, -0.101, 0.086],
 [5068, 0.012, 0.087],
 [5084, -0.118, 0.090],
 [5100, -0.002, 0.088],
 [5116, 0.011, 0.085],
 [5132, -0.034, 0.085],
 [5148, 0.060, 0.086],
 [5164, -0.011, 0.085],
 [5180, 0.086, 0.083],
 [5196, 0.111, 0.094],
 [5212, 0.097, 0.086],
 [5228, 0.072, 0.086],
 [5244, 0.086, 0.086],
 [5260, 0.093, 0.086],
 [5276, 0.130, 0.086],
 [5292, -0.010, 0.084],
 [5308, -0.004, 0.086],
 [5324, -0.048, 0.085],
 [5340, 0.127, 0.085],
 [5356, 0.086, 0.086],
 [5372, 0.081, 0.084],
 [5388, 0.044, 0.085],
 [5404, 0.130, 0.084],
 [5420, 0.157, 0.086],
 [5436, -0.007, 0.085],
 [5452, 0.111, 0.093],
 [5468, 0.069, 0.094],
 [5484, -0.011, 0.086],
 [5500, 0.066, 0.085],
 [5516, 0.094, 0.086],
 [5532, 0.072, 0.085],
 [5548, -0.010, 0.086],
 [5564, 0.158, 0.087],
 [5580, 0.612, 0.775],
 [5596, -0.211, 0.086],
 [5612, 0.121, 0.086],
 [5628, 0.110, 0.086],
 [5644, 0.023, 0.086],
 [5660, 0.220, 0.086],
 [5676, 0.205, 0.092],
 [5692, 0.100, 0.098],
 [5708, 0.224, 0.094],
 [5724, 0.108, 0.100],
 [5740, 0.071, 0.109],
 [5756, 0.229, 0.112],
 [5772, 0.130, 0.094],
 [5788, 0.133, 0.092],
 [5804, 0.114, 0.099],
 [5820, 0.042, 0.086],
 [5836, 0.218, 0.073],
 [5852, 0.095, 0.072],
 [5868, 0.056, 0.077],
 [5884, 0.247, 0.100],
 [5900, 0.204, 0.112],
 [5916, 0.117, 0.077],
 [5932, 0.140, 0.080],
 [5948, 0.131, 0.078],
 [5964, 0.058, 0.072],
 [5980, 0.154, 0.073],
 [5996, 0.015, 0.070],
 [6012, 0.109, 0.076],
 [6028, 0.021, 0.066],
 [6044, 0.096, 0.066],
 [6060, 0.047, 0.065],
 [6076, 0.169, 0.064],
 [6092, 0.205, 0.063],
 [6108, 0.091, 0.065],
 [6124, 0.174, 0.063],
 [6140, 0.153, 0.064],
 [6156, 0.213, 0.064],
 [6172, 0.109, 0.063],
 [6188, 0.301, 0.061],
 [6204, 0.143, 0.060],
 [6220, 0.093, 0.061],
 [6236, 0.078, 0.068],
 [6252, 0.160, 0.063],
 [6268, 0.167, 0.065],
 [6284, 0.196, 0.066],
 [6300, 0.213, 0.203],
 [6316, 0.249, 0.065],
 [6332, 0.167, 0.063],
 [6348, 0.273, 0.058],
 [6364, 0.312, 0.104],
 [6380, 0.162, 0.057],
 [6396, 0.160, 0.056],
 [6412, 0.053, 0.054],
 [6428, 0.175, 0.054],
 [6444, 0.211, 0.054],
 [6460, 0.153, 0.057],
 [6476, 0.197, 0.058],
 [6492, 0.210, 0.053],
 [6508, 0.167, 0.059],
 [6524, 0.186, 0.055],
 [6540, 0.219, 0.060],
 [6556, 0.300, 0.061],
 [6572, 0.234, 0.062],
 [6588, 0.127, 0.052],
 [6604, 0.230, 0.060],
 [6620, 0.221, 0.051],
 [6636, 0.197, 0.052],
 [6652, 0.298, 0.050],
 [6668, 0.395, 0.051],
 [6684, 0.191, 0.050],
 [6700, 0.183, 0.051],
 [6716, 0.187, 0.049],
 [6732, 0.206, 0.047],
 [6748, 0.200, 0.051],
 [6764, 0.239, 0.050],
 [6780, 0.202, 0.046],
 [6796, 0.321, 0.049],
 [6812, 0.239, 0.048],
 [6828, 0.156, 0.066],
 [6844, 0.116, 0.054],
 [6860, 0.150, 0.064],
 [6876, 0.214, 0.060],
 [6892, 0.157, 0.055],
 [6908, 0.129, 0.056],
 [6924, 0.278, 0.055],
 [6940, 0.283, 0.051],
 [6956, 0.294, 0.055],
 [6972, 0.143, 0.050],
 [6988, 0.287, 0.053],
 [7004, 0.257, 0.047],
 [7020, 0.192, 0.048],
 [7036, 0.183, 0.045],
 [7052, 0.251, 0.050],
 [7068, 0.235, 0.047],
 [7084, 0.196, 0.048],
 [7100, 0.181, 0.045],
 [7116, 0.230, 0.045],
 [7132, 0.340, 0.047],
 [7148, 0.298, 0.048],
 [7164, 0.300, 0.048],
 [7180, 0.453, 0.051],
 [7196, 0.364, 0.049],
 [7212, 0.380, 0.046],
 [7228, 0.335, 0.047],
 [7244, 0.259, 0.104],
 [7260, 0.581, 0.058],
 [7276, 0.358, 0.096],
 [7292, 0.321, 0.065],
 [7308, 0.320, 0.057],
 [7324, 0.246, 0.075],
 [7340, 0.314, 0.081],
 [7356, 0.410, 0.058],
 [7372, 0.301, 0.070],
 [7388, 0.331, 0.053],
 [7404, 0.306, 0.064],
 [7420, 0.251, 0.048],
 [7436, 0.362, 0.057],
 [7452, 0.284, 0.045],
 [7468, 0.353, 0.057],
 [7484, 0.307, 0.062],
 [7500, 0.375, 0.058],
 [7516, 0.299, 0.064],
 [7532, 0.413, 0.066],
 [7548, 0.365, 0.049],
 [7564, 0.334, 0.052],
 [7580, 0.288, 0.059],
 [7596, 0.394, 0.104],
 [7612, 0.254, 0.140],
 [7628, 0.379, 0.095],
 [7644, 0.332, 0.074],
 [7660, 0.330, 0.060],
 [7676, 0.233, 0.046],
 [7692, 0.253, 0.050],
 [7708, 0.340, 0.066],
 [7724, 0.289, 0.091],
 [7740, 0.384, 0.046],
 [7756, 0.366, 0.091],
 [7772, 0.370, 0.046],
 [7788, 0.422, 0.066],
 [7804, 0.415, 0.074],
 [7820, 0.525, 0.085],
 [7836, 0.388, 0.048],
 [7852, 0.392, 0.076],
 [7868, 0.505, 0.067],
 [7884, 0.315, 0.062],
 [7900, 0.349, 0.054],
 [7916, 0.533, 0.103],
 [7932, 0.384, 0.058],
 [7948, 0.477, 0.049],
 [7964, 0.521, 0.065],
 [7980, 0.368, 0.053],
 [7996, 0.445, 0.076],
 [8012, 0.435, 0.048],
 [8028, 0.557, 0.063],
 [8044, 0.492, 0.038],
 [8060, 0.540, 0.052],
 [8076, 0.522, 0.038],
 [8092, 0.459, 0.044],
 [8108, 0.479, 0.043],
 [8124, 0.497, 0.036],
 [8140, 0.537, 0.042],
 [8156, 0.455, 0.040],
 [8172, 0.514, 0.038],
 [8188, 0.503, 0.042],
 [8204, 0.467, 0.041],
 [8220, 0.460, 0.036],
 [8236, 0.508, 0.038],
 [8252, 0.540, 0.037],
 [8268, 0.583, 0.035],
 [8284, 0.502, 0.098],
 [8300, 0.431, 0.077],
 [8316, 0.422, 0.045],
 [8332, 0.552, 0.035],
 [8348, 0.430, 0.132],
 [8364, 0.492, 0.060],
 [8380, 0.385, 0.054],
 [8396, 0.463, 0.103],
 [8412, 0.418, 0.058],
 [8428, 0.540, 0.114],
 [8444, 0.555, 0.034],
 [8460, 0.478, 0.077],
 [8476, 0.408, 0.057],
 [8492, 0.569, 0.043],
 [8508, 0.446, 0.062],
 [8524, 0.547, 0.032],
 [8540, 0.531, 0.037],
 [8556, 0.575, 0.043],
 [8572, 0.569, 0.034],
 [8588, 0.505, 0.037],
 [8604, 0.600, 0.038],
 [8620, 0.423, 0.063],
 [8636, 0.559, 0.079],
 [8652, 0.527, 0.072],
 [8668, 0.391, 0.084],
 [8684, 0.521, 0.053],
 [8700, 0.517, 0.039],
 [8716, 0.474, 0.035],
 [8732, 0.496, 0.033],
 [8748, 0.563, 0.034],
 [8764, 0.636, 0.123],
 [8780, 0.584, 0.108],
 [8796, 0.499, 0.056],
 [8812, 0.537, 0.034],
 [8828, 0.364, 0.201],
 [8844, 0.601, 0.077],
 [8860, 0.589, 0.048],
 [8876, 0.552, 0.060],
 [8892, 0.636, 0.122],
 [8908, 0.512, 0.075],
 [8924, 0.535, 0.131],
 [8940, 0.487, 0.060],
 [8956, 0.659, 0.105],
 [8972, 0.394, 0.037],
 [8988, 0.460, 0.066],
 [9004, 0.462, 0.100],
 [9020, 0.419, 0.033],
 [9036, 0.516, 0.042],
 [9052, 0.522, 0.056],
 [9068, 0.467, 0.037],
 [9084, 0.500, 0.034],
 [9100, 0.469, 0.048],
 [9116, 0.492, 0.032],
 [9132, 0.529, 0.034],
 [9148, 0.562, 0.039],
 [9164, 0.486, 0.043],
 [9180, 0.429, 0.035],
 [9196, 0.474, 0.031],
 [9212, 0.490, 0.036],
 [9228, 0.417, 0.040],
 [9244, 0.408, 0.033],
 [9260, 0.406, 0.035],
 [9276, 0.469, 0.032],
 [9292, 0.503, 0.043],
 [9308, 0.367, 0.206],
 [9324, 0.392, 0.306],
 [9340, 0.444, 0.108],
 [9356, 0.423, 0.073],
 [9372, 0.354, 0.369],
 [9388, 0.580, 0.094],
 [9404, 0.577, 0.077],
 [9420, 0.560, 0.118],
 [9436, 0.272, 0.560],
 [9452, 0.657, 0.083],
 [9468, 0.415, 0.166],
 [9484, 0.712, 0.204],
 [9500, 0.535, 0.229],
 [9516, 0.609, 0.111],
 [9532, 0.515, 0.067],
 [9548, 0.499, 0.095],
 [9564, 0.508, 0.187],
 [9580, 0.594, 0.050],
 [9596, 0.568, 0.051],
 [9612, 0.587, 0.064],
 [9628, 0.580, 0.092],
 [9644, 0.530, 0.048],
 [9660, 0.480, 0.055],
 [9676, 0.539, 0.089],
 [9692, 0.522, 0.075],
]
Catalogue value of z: 0.788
